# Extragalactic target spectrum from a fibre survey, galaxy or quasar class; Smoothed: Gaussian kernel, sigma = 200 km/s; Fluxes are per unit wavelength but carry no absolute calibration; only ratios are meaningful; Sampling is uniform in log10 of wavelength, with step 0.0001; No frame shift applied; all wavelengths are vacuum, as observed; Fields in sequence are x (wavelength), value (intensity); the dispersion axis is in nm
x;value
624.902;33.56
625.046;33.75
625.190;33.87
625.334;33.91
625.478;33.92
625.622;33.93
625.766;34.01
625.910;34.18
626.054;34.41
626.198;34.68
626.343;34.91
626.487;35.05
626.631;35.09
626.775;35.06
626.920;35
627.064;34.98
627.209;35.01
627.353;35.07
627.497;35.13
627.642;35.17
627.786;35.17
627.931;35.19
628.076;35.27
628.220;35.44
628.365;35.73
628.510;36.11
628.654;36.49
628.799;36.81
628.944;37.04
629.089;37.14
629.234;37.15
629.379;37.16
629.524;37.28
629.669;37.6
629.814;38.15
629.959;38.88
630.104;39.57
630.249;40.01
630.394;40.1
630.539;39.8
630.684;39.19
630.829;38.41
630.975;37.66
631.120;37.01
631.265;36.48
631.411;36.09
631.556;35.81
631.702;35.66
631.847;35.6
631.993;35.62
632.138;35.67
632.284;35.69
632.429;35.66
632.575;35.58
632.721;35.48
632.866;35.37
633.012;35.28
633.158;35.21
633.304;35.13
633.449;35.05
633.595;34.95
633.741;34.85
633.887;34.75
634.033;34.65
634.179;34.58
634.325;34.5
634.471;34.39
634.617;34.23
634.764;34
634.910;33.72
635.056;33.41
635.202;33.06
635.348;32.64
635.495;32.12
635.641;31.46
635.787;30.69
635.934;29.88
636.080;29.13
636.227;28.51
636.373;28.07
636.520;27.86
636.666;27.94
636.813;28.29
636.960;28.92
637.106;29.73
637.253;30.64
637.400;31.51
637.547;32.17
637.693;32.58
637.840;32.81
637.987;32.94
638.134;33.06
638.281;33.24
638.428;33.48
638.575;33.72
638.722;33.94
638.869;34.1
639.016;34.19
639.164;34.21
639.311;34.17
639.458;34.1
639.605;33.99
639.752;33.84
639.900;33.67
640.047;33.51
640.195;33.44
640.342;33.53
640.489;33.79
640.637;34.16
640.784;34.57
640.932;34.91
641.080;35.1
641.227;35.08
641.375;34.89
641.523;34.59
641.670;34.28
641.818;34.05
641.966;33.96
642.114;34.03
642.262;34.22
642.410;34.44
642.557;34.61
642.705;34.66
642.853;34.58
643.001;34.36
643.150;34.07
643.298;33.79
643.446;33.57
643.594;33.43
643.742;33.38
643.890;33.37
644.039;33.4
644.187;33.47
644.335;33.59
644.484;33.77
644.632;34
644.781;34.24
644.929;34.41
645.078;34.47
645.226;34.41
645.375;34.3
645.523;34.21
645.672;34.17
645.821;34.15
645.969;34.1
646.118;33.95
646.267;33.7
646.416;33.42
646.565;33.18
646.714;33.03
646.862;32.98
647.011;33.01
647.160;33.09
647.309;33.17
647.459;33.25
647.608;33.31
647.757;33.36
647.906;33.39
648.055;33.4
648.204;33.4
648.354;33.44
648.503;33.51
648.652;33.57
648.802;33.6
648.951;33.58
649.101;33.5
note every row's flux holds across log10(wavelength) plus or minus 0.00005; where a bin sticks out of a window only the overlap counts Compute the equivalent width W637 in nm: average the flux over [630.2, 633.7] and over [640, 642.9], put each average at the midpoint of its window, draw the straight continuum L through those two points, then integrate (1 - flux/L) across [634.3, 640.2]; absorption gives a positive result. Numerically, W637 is 0.51 nm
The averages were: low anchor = 36.5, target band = 32.2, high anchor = 34.3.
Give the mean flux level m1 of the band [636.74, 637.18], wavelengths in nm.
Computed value 29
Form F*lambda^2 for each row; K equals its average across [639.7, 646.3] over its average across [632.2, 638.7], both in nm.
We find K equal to 1.07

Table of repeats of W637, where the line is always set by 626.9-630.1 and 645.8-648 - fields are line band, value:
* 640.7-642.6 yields -0.016 nm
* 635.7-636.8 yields 0.195 nm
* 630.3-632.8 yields -0.068 nm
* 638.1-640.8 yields 0.059 nm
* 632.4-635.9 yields 0.128 nm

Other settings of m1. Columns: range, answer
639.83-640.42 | 33.6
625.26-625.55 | 33.9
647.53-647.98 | 33.4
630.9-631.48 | 36.8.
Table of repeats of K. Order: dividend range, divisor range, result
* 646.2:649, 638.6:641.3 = 1.00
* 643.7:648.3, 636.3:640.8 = 1.06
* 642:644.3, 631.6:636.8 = 1.05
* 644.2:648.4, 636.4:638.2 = 1.13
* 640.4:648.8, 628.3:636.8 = 1.00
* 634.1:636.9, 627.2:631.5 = 0.87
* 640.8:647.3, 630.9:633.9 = 0.99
